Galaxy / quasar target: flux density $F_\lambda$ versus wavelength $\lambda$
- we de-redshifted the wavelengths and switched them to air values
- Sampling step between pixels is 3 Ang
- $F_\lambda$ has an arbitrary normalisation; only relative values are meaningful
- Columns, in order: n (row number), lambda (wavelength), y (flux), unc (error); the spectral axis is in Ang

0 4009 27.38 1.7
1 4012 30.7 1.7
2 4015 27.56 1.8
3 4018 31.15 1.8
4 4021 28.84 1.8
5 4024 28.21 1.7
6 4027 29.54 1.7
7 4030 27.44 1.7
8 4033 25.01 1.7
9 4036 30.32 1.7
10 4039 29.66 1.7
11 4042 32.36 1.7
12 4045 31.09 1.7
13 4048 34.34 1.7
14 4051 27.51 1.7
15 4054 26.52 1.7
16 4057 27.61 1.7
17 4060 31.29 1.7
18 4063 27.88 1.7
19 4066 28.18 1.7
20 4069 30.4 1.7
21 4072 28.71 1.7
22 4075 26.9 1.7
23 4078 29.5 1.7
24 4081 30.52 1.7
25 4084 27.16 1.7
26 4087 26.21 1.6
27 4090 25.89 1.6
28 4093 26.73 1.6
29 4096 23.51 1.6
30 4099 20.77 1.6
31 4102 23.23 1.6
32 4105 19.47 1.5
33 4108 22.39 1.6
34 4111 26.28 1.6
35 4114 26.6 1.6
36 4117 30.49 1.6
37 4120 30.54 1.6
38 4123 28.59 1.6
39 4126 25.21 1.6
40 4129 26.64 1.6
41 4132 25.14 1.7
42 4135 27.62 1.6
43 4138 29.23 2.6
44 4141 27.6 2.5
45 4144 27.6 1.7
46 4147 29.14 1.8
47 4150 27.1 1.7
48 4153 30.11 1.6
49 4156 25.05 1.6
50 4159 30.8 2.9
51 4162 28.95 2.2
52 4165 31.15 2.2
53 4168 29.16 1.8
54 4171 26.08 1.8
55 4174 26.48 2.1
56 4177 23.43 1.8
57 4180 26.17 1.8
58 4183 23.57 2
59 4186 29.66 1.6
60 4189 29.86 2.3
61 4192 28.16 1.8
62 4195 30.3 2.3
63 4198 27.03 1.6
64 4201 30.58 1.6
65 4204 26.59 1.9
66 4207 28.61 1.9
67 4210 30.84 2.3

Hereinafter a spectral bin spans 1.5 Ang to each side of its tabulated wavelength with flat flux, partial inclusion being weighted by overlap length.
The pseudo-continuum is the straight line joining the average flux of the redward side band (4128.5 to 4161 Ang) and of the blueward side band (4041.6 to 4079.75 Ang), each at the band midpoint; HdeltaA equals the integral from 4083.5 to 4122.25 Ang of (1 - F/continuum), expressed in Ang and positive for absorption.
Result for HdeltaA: 4.4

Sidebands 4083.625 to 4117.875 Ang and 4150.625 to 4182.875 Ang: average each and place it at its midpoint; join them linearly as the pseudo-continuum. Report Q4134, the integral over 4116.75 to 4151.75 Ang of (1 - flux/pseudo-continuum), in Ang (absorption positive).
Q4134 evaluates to -2.3 Ang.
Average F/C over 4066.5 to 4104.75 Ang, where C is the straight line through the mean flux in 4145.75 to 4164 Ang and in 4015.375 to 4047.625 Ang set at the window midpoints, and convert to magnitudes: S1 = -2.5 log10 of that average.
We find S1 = 0.10 mag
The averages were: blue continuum 29.5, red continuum 28.6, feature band 26.4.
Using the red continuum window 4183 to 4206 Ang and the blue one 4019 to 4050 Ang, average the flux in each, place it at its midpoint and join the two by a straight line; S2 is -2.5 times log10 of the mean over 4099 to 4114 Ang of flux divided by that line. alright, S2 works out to 0.26 mag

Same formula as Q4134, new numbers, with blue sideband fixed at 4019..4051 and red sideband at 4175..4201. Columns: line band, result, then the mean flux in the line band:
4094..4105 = 2.46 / 22.3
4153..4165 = -0.43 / 28.9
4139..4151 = 0.04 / 27.9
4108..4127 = 0.57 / 27.6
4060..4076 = 0.22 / 28.7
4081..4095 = 0.99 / 26.8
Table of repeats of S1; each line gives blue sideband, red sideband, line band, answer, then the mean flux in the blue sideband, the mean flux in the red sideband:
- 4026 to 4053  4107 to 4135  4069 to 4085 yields -0.013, 29.6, 27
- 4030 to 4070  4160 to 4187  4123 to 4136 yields 0.063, 29.3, 27.2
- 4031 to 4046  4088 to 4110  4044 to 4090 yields -0.087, 29.6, 23.3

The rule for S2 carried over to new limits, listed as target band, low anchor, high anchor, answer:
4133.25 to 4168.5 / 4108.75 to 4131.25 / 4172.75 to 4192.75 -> -0.06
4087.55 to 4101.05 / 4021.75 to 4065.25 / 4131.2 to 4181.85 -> 0.17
